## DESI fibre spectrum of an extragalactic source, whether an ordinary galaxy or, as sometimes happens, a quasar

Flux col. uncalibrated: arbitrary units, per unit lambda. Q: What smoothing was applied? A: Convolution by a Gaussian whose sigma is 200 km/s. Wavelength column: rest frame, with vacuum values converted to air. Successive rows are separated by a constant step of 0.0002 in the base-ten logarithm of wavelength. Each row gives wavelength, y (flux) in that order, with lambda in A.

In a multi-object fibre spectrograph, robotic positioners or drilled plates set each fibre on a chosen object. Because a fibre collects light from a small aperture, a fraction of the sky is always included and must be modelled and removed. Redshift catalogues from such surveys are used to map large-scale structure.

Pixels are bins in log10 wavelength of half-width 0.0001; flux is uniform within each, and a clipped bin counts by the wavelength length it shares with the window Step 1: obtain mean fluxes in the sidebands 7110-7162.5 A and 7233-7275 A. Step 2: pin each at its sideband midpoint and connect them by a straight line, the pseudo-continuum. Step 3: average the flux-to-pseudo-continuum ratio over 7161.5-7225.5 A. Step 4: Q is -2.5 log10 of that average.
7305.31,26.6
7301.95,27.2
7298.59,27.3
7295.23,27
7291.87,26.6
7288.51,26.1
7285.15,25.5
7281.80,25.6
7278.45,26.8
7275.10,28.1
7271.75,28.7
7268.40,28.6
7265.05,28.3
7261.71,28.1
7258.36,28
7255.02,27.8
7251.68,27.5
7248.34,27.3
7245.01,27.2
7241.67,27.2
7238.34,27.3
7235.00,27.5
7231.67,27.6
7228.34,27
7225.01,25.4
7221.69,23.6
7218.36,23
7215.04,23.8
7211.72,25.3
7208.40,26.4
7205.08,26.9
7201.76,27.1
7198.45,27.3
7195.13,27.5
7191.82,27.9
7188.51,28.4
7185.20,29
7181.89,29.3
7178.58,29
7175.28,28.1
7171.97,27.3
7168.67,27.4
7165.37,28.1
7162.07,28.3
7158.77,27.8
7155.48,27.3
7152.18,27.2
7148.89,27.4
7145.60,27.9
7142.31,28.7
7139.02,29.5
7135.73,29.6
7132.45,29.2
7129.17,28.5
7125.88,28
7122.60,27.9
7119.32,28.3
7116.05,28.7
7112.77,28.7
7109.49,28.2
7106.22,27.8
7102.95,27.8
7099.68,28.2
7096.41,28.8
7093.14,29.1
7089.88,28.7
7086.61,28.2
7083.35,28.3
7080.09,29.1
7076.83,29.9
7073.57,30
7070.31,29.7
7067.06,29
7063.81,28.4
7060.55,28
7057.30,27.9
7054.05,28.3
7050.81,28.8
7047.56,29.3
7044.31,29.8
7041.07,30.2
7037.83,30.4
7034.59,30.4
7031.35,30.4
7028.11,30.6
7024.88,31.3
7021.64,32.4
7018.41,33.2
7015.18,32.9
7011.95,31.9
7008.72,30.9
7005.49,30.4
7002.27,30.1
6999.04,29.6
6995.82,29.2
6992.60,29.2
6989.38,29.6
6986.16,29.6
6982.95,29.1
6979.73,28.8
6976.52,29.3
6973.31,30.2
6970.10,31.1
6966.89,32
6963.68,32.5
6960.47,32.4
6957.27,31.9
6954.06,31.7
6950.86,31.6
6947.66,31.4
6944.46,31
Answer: 0.04 mag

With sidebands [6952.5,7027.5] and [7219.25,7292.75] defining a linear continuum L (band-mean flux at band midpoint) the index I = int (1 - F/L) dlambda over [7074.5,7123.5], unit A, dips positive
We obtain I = 1.24 A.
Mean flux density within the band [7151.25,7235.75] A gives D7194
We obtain 27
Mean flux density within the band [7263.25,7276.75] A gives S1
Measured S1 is 28.4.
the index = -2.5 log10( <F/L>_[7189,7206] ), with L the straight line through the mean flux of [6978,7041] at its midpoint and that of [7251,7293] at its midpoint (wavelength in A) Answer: 0.03 mag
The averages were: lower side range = 30.5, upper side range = 27.4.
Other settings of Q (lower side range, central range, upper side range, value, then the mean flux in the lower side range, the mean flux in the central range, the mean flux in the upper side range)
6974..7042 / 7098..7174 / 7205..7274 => 0.01 mag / 30.5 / 28.2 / 26.8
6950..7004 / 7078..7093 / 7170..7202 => 0.02 mag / 30.4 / 28.7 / 28.1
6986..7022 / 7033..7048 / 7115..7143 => 0.00 mag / 30.7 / 30.1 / 28.7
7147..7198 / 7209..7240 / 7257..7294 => 0.08 mag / 28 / 25.6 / 27.3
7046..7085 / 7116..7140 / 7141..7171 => -0.02 mag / 28.9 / 28.7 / 27.8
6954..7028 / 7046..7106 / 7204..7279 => 0.03 mag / 30.8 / 28.7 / 26.8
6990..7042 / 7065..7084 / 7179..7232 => 0.01 mag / 30.8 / 29.4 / 26.6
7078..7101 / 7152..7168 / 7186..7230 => -0.02 mag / 28.7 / 27.8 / 26.2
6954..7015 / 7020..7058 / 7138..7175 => -0.01 mag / 30.5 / 30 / 27.9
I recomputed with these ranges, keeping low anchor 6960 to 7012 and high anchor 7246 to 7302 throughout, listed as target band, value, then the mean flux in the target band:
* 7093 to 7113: 0.5 A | 28.3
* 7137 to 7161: 0.5 A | 28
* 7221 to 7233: 0.8 A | 26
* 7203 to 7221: 1.9 A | 25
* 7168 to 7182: 0.1 A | 28.2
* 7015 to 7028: -1.0 A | 32.2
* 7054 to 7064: 0.5 A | 28.1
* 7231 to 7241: 0.1 A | 27.4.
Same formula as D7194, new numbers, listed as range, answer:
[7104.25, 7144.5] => 28.6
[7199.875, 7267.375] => 26.6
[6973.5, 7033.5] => 30.5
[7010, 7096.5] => 29.8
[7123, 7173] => 28.2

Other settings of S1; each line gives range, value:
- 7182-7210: 27.7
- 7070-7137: 28.7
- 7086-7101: 28.6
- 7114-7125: 28.3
